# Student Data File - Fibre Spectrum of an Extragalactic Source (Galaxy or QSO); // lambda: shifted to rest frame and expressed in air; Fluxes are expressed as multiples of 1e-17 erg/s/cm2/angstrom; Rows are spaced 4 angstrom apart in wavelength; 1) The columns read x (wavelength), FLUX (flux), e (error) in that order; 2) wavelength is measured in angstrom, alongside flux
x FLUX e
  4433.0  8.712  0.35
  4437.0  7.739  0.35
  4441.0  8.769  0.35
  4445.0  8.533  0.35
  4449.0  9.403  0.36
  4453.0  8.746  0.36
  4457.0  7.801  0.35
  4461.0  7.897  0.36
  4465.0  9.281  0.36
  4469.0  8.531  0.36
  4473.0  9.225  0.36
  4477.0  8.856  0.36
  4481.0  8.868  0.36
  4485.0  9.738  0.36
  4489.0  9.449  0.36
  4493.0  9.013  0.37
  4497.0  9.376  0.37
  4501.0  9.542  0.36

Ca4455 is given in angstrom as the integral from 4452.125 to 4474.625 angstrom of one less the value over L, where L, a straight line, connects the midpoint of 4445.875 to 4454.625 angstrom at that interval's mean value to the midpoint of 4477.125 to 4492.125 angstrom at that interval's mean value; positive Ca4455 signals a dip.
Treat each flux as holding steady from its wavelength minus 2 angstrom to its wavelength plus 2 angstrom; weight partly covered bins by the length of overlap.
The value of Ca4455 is 1.4 angstrom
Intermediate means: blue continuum 9.02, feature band 8.56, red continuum 9.26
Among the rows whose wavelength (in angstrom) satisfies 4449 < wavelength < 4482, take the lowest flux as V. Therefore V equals 7.801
